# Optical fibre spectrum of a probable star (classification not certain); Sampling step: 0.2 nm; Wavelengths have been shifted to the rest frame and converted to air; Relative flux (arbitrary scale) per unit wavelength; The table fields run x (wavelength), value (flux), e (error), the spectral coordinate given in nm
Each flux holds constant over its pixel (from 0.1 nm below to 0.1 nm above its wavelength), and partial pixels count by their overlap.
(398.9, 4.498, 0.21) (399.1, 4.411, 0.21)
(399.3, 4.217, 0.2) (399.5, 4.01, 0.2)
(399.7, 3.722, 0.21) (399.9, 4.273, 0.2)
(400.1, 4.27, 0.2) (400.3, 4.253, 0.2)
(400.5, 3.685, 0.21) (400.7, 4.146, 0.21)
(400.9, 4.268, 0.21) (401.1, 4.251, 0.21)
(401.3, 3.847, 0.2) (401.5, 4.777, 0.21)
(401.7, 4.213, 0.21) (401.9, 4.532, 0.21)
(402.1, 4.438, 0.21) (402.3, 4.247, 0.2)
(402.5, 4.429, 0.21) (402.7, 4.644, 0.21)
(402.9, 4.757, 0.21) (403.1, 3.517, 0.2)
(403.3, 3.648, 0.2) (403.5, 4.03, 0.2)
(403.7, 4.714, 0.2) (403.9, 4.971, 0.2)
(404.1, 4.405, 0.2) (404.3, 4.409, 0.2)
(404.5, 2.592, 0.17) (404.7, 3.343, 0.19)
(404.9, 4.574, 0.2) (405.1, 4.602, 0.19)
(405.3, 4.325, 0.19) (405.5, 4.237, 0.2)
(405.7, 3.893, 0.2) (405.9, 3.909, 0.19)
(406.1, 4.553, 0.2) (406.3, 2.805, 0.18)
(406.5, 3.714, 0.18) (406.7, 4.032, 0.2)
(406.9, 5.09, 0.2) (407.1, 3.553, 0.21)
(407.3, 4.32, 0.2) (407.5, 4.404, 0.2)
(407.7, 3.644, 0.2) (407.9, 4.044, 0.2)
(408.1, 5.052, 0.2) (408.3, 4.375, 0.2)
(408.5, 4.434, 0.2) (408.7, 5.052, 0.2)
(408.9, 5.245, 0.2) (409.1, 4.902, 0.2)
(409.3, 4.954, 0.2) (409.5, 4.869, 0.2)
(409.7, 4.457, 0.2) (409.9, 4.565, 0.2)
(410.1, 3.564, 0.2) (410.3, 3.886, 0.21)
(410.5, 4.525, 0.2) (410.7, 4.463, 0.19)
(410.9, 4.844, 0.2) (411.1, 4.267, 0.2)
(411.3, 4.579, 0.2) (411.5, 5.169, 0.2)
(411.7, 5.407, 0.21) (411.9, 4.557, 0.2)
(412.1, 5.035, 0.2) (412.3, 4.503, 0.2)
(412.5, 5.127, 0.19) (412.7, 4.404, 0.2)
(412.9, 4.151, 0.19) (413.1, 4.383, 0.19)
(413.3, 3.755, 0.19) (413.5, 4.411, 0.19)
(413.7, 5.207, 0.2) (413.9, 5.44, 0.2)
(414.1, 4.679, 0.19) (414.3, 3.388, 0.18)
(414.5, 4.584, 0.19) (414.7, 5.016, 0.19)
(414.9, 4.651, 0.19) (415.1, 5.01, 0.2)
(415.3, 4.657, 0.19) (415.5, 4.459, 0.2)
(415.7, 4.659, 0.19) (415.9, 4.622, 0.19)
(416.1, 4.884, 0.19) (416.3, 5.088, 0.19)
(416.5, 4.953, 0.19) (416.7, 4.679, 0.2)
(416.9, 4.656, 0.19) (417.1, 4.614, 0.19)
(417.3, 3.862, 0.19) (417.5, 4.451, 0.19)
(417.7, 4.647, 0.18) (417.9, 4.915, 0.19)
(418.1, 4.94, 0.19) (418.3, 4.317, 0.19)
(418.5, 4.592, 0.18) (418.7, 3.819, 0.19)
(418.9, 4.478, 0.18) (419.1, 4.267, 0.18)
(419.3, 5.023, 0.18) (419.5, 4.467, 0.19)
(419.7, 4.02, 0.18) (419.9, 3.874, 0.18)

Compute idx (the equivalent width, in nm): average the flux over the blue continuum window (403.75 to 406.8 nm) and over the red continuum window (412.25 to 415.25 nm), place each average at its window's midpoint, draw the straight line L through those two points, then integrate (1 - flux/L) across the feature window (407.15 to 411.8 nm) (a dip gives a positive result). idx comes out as -0.27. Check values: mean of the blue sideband 4.04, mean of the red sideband 4.58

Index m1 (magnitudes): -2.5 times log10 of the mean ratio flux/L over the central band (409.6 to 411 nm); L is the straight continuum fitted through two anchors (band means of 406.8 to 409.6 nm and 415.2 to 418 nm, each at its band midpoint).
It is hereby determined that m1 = 0.06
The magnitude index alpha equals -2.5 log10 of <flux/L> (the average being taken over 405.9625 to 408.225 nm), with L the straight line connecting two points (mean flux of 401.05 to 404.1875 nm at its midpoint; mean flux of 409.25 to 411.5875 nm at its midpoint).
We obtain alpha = 0.08 mag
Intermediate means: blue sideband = 4.34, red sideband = 4.5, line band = 4.11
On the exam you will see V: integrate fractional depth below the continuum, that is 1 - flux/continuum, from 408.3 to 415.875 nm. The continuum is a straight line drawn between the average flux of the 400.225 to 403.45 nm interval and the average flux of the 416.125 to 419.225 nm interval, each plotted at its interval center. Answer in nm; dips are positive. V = -0.31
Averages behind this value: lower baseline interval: 4.22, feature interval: 4.63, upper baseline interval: 4.56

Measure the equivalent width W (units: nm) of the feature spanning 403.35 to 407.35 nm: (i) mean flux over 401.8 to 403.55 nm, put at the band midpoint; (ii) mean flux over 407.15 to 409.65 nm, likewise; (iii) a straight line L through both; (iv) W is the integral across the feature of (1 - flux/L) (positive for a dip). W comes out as 0.283 nm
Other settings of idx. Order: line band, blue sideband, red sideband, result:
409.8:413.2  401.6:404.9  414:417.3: -0.05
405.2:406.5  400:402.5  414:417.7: 0.13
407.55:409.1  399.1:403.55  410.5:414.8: -0.03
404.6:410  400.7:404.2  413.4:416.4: 0.18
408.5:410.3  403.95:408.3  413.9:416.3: -0.15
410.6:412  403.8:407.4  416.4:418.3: -0.13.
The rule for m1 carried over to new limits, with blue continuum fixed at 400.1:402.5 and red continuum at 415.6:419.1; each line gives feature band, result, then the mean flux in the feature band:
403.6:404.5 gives -0.02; 4.4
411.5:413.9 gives -0.05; 4.69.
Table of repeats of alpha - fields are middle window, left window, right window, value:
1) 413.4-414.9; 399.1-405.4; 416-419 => -0.04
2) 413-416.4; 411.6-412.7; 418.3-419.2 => 0.00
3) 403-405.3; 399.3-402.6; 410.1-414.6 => 0.06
